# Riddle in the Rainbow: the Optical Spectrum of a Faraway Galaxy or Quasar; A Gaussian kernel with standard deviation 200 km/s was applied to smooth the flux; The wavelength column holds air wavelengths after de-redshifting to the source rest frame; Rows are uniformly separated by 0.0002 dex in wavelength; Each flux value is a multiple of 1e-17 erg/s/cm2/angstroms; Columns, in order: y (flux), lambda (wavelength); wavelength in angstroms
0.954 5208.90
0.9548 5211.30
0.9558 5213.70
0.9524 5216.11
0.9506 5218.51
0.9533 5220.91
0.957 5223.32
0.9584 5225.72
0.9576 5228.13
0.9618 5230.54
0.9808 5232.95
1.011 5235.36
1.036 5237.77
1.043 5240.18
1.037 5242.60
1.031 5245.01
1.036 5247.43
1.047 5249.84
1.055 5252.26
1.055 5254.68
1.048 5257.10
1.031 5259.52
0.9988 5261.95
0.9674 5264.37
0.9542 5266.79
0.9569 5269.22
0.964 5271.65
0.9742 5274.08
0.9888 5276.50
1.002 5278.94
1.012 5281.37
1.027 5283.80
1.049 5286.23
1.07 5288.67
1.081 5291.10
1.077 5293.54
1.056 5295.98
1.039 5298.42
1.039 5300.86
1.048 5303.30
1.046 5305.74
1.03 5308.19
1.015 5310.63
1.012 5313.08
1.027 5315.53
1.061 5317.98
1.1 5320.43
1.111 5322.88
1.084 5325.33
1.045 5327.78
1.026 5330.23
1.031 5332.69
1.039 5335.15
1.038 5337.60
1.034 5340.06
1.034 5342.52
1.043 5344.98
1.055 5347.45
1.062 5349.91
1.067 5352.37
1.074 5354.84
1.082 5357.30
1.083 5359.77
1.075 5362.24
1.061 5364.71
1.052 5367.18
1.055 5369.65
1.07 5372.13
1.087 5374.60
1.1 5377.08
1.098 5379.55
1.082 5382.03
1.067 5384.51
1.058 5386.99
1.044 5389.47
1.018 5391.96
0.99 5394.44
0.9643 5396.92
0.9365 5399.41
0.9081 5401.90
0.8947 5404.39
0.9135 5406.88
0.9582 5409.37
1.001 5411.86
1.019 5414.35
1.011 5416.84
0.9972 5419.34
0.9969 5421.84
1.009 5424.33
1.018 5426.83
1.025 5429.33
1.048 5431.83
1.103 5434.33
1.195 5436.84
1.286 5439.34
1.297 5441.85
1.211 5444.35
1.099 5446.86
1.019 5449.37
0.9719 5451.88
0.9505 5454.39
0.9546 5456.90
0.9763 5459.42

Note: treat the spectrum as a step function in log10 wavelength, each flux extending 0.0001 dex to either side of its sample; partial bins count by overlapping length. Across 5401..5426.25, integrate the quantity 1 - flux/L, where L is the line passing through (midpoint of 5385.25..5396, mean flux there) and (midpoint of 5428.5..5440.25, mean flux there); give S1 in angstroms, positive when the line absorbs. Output 2.6 angstroms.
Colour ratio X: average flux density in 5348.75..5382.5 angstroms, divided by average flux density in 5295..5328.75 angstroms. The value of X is 1.02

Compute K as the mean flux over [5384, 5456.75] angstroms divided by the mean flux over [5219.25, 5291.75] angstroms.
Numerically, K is 1.03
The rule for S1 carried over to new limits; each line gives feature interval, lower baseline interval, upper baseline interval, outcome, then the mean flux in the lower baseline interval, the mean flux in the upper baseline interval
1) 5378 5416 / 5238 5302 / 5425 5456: 2.9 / 1.02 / 1.1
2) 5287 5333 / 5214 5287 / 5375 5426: -2.4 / 0.999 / 1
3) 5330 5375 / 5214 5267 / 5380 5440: -1.9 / 1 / 1.02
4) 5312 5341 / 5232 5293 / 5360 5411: -0.9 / 1.02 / 1.02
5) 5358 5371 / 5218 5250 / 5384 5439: -0.7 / 0.997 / 1.01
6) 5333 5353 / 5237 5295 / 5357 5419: -0.4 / 1.02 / 1.02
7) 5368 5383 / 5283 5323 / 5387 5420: -1.3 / 1.05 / 0.976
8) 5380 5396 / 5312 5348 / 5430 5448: 1.0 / 1.05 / 1.17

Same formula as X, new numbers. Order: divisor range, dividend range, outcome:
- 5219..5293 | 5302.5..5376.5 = 1.05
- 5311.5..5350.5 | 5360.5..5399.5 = 1.00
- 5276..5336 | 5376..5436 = 0.97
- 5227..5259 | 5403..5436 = 0.98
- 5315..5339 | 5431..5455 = 1.06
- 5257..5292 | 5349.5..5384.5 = 1.07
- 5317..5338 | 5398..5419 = 0.90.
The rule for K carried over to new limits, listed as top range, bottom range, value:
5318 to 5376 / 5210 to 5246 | 1.08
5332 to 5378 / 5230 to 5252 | 1.04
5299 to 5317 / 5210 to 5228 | 1.08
